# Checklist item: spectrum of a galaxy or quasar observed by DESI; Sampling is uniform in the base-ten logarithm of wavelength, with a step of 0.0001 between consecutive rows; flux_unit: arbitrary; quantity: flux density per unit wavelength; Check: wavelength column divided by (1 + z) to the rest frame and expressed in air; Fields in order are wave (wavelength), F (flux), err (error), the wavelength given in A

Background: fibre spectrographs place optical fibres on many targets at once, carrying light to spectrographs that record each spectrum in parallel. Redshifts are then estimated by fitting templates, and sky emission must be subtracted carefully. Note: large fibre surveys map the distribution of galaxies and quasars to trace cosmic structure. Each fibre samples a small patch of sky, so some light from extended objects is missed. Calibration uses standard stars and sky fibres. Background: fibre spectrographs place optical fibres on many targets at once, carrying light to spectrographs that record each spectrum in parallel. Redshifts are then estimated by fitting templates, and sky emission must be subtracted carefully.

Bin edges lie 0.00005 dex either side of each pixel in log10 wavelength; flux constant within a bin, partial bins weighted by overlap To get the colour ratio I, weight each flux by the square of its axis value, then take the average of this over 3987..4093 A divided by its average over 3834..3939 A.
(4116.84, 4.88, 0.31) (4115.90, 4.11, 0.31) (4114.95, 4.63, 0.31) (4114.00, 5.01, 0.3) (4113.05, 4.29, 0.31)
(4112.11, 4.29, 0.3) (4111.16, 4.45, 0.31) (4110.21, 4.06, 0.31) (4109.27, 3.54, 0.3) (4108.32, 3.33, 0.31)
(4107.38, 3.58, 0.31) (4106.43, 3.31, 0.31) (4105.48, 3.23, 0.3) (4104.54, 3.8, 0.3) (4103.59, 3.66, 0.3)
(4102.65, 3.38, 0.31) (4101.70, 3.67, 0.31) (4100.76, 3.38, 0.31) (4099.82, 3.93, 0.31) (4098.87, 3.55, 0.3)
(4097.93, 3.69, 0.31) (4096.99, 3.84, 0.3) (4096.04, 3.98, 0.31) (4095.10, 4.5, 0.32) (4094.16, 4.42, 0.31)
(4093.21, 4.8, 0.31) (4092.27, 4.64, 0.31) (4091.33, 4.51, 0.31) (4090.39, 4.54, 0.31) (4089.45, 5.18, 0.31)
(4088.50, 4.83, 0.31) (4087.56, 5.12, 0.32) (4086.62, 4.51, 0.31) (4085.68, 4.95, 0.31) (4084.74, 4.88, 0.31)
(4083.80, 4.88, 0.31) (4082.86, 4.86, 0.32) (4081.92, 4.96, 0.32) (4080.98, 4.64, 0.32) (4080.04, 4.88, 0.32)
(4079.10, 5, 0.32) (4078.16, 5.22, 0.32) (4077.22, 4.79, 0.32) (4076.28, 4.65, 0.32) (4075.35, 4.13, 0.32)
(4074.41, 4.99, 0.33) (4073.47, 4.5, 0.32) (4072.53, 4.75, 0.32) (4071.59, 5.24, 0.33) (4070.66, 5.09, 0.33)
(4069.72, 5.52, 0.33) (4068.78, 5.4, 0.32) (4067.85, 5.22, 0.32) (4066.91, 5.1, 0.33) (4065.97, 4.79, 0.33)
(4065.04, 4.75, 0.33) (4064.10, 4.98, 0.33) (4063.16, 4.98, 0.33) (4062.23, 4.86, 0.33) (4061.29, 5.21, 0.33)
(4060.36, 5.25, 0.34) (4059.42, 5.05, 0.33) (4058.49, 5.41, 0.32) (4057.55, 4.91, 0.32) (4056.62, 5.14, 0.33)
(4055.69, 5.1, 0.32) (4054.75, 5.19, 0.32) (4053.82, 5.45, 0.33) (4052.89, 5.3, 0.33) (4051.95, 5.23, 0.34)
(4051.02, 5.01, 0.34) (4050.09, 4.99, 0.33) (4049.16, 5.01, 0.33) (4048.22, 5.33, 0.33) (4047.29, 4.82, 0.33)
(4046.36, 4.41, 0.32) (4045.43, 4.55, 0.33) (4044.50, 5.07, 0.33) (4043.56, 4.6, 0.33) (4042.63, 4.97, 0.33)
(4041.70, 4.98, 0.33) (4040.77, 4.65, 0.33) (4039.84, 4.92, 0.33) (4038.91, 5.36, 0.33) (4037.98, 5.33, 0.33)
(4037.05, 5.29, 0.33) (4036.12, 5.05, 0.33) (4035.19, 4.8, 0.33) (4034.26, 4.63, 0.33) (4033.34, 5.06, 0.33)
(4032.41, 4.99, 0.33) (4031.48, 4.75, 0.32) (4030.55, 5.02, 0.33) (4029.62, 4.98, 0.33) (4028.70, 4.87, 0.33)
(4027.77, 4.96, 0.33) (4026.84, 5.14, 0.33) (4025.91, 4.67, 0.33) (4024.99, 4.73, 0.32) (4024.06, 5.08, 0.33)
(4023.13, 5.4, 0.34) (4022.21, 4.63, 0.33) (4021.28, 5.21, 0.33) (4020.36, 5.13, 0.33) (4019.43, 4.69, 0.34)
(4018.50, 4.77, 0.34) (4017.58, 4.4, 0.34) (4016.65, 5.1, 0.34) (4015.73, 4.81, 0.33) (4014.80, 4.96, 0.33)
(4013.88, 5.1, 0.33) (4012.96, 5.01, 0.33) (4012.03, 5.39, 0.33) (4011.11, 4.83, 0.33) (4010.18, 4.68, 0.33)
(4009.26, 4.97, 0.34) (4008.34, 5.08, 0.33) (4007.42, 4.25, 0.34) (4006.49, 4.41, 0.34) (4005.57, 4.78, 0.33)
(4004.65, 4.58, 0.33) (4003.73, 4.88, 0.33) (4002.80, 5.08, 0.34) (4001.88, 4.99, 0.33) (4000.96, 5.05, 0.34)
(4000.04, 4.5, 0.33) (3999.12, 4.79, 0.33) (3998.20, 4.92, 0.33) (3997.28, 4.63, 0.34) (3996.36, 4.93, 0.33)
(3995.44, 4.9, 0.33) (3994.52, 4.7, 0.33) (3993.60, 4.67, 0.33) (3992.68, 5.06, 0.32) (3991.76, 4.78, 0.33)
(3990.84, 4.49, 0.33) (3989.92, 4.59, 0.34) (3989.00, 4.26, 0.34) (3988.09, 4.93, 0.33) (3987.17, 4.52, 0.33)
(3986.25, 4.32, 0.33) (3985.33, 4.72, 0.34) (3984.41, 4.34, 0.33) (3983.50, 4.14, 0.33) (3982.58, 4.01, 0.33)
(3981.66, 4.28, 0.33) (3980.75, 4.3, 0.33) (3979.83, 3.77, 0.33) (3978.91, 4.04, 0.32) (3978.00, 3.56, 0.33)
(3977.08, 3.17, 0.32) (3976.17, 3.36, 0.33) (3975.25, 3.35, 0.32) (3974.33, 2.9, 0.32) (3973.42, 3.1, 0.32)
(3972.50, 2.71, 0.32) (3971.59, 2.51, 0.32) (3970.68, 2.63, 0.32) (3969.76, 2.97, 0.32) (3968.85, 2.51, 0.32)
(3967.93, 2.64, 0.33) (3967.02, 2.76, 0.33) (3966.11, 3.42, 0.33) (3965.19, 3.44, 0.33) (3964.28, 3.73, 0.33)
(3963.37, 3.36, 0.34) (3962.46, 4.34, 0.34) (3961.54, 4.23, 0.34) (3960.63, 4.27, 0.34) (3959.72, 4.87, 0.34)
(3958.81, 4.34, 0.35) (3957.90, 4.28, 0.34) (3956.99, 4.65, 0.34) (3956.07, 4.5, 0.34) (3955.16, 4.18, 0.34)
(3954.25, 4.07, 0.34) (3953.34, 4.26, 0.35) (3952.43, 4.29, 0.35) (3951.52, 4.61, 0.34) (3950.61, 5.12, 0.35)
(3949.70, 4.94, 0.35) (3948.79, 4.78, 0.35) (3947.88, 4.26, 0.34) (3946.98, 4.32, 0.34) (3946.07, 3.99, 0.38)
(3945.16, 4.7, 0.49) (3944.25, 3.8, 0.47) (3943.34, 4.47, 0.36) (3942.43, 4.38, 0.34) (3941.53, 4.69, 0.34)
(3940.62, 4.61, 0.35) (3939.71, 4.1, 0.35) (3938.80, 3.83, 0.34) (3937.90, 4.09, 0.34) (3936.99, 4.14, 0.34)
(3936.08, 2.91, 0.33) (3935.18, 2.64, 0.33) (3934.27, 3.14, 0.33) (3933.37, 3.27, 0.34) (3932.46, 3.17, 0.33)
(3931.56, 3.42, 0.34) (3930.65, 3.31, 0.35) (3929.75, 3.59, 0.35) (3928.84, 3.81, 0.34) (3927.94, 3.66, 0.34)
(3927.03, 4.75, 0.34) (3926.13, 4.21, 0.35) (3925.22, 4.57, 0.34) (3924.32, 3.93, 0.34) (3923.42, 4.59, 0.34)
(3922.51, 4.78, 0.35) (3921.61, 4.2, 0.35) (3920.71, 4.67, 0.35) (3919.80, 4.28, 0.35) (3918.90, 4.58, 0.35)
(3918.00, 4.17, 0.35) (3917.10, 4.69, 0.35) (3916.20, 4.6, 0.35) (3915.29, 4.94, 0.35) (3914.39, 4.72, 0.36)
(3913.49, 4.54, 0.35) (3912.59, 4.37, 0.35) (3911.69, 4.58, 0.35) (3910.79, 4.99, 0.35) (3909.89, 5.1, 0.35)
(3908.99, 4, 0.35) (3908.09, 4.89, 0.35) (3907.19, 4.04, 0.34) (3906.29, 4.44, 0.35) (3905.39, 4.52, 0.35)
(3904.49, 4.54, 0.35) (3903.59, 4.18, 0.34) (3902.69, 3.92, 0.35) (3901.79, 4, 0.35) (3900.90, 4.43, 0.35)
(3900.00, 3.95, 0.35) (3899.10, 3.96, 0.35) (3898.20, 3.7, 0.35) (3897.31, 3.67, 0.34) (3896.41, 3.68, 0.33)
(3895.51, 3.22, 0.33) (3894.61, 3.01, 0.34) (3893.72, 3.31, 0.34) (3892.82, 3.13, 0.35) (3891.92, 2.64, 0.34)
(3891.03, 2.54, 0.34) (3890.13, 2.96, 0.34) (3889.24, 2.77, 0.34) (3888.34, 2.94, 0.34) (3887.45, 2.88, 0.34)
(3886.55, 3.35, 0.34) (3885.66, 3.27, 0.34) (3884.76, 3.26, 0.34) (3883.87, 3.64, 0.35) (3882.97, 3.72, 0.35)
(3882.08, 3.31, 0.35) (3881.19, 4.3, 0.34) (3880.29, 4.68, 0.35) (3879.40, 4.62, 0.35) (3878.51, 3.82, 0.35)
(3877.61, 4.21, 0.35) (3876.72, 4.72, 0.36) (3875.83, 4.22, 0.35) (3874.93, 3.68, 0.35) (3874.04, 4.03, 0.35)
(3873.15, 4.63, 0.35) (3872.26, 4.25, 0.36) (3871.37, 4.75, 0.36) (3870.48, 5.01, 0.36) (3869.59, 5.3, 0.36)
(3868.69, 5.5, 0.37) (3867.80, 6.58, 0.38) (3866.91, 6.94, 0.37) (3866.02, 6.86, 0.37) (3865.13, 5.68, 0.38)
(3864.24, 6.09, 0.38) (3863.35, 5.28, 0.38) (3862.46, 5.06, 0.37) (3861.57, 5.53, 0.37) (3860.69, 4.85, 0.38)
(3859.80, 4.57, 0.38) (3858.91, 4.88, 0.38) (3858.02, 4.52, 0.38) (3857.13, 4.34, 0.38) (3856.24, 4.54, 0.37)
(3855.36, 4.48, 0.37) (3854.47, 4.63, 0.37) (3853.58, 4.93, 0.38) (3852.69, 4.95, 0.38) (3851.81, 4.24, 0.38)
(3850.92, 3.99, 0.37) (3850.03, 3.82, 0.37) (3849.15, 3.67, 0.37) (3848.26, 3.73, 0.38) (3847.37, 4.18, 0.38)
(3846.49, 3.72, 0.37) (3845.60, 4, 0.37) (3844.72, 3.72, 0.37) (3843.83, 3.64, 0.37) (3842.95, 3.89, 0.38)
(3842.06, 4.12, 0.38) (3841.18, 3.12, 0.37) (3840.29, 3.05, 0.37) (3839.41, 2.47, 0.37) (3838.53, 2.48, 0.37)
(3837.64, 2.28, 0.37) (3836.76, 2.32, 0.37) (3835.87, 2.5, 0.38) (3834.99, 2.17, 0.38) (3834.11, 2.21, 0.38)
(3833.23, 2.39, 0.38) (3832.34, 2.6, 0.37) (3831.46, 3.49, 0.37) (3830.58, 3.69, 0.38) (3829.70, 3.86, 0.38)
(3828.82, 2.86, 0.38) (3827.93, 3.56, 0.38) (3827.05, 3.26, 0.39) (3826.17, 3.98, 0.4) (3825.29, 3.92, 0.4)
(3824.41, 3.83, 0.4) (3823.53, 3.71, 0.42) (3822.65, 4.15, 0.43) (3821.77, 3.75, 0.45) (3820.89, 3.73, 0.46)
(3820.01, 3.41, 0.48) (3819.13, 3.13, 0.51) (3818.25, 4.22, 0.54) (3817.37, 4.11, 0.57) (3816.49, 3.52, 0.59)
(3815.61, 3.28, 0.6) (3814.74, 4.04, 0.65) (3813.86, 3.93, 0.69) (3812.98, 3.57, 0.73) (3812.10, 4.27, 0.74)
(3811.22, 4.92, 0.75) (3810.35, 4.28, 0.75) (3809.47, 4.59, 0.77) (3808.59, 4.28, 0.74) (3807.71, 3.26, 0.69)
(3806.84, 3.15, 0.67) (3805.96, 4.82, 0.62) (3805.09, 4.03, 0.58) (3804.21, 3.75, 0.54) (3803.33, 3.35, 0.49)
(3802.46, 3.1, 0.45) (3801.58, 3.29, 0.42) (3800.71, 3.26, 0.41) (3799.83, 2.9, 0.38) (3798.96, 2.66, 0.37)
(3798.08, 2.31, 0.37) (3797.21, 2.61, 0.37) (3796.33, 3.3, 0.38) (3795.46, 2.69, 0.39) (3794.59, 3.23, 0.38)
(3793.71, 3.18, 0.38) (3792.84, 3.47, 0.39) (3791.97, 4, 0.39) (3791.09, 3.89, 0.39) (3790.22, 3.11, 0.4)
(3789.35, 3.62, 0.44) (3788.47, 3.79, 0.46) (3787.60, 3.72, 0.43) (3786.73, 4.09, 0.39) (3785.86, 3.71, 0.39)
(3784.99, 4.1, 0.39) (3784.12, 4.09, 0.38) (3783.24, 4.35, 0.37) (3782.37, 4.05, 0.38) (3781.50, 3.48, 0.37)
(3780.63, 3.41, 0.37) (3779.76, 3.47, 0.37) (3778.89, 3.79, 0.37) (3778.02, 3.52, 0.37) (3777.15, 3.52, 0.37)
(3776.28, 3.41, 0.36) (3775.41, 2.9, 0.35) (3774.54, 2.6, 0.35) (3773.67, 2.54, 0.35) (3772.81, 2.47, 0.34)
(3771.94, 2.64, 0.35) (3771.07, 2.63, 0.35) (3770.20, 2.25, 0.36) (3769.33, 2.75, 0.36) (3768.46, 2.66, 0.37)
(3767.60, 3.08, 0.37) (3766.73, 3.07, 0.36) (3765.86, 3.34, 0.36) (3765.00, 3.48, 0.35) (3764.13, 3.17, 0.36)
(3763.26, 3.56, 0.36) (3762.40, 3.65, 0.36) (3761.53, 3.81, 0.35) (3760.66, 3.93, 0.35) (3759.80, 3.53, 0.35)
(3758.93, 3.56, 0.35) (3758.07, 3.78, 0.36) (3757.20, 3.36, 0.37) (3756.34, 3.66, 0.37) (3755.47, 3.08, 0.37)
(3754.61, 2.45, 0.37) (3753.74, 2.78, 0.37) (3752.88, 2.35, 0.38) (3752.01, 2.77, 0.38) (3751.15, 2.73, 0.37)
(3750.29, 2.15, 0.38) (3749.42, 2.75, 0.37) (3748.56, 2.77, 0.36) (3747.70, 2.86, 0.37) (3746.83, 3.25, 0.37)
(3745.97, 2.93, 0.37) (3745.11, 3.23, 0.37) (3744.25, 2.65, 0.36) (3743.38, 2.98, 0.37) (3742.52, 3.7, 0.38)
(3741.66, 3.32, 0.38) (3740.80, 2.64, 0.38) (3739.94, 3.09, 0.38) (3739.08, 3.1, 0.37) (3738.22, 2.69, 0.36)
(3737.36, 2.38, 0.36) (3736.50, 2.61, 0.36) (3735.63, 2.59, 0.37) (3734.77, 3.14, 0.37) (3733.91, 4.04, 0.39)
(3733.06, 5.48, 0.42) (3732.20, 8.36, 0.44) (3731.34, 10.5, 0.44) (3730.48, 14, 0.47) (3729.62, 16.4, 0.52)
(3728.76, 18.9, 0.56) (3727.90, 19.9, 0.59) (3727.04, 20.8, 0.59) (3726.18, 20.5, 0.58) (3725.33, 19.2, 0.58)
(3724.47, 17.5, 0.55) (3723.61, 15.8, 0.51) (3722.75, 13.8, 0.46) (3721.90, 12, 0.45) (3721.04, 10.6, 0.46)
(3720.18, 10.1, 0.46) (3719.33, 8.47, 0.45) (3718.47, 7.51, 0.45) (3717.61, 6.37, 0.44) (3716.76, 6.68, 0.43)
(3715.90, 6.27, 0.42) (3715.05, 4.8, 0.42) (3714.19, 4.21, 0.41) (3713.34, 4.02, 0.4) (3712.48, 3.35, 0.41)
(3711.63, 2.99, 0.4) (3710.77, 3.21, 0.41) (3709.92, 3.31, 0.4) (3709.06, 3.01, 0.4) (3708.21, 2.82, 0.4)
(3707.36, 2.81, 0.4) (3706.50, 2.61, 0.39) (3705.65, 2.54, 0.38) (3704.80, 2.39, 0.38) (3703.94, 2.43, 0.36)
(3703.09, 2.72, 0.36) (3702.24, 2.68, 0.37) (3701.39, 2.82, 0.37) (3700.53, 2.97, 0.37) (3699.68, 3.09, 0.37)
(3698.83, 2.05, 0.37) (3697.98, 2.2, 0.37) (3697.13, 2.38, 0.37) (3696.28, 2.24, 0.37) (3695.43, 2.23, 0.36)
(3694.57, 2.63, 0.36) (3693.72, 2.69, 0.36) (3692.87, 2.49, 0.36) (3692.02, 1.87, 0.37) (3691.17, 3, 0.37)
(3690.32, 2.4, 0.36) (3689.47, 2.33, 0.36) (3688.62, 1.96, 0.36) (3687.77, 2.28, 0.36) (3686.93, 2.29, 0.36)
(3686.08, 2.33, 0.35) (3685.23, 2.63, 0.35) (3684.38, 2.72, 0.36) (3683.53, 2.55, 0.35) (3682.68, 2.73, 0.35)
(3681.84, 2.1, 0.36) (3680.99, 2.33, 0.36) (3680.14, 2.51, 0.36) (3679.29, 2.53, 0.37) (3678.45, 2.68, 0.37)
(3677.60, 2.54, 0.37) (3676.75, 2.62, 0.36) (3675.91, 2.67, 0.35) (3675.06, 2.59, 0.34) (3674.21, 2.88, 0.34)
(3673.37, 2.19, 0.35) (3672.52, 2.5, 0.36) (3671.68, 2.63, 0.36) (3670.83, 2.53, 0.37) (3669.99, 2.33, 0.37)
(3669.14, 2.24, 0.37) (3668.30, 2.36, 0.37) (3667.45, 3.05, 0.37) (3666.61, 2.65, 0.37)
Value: 1.30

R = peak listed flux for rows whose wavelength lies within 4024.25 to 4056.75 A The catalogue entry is 5.45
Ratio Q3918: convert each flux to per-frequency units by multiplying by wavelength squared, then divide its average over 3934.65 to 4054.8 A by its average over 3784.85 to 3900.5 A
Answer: 1.26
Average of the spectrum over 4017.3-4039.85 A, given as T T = 4.96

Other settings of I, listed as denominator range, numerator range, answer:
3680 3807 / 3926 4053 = 1.13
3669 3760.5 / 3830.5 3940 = 0.92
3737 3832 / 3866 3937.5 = 1.28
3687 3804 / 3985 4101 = 1.24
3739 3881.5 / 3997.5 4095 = 1.50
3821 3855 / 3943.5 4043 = 1.38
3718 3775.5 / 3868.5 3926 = 0.75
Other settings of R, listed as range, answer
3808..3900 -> 6.94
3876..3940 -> 5.1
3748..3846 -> 4.92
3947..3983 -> 5.12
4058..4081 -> 5.52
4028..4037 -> 5.06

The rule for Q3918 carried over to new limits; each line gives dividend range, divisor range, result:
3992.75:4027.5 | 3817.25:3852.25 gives 1.56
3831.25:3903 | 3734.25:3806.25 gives 1.30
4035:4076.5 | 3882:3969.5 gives 1.35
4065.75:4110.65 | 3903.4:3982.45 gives 1.19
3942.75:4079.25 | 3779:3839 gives 1.46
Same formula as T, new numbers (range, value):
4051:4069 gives 5.12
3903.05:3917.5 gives 4.57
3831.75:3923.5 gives 4.1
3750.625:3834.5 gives 3.42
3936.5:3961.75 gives 4.38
